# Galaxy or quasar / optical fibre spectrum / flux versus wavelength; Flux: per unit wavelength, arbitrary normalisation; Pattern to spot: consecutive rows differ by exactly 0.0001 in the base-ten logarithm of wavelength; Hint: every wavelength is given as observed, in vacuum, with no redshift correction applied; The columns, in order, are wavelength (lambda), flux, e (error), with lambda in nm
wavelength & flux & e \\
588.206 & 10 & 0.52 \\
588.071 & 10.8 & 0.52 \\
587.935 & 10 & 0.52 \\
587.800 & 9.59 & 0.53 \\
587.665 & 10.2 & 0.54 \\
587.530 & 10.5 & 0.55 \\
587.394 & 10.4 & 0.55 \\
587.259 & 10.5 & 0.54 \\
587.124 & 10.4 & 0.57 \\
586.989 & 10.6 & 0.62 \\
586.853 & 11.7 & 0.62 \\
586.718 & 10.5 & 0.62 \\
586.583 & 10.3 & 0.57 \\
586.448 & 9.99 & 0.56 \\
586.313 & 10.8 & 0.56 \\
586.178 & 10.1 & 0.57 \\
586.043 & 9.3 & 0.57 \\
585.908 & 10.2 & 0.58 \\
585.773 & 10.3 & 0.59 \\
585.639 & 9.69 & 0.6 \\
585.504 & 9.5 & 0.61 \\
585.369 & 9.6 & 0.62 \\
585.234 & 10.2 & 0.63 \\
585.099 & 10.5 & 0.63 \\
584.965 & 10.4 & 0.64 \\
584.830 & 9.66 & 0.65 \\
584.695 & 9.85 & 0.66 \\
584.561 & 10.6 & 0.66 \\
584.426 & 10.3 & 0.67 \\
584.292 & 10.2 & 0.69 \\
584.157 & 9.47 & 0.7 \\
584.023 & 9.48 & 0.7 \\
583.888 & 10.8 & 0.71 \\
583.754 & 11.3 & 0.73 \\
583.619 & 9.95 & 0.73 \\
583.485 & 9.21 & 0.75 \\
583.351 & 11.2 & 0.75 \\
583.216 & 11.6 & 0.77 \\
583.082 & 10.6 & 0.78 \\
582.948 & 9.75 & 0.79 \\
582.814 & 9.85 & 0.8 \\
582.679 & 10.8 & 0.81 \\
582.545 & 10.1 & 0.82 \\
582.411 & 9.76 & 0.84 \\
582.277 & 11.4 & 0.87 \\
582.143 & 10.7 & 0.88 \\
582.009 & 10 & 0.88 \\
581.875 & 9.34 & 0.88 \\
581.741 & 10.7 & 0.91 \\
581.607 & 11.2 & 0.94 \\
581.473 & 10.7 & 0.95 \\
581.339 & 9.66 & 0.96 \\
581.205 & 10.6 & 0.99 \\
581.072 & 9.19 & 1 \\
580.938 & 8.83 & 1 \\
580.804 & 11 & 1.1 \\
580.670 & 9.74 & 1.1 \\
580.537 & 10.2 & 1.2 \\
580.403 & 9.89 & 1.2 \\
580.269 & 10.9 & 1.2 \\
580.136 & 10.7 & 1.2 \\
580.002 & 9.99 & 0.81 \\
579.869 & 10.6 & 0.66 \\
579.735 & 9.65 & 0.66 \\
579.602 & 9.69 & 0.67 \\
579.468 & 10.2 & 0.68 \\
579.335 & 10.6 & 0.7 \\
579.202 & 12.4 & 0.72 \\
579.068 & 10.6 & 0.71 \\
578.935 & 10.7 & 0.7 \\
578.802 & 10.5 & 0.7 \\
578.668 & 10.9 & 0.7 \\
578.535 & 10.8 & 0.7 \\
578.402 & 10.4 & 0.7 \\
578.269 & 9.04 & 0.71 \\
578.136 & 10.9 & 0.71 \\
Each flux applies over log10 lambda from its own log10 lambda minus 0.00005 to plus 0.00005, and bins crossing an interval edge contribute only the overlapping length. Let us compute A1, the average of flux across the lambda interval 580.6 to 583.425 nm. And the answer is 10.3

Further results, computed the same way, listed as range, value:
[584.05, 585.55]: 10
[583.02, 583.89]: 10.7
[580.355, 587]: 10.2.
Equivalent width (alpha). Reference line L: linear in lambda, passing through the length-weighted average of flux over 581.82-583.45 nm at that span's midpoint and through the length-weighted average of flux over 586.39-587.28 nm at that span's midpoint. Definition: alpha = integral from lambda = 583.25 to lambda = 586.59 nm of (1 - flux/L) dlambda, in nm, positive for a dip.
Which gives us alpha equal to 0.12 nm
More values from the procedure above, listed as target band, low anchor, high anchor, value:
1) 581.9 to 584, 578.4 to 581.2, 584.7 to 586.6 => -0.050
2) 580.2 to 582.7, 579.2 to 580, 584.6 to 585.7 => -0.008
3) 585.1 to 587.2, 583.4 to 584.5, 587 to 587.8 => 0.009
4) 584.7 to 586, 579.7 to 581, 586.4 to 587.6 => 0.058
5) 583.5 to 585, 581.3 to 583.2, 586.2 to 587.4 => 0.045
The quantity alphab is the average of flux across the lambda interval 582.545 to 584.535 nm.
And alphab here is 10.3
